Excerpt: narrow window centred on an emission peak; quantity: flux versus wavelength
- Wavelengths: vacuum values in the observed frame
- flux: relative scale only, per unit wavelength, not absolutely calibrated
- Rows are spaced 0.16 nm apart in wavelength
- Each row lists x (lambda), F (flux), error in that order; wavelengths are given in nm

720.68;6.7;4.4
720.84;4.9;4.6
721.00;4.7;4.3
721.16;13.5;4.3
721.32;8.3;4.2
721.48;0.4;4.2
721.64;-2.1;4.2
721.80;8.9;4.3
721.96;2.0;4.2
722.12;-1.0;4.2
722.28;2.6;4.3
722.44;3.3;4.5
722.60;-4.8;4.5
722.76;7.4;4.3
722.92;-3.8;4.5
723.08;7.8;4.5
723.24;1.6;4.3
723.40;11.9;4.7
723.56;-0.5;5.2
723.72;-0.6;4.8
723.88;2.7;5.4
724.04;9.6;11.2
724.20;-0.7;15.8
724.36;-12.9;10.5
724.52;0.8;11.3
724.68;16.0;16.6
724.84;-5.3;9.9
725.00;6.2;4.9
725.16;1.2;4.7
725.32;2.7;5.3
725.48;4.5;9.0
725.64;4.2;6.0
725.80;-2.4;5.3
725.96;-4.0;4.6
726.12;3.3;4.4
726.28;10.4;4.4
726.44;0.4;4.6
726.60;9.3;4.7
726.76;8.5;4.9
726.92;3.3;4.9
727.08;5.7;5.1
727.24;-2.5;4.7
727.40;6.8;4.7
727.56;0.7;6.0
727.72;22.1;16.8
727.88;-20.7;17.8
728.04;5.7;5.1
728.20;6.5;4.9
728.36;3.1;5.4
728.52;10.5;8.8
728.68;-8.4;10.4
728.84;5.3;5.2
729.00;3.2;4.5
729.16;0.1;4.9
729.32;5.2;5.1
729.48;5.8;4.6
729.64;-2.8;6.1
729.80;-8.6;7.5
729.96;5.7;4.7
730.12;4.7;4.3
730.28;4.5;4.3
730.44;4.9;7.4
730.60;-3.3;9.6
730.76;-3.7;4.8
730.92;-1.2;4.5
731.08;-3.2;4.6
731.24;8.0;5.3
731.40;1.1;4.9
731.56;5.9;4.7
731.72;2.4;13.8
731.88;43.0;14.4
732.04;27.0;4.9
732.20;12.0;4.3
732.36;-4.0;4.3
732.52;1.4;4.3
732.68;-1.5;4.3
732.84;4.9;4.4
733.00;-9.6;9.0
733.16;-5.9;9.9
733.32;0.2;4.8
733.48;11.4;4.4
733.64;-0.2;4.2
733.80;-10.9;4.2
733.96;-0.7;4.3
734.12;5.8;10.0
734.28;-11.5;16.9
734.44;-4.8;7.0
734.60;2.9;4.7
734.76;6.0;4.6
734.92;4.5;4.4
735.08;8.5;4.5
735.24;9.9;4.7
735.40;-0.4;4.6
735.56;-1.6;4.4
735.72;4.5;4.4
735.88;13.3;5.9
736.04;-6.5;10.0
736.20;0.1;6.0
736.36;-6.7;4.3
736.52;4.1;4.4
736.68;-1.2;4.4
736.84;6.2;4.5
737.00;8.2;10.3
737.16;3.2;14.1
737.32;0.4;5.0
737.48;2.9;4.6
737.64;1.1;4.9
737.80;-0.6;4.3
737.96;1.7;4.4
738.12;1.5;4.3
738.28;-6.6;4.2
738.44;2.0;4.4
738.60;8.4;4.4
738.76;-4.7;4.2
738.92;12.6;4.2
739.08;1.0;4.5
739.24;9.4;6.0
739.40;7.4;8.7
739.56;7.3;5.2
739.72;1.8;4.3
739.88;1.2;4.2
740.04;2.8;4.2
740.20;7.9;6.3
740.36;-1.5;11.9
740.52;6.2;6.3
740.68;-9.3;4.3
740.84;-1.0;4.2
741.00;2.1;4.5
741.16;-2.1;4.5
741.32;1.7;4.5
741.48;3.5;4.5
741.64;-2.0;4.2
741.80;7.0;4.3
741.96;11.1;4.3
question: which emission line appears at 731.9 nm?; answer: H-gamma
